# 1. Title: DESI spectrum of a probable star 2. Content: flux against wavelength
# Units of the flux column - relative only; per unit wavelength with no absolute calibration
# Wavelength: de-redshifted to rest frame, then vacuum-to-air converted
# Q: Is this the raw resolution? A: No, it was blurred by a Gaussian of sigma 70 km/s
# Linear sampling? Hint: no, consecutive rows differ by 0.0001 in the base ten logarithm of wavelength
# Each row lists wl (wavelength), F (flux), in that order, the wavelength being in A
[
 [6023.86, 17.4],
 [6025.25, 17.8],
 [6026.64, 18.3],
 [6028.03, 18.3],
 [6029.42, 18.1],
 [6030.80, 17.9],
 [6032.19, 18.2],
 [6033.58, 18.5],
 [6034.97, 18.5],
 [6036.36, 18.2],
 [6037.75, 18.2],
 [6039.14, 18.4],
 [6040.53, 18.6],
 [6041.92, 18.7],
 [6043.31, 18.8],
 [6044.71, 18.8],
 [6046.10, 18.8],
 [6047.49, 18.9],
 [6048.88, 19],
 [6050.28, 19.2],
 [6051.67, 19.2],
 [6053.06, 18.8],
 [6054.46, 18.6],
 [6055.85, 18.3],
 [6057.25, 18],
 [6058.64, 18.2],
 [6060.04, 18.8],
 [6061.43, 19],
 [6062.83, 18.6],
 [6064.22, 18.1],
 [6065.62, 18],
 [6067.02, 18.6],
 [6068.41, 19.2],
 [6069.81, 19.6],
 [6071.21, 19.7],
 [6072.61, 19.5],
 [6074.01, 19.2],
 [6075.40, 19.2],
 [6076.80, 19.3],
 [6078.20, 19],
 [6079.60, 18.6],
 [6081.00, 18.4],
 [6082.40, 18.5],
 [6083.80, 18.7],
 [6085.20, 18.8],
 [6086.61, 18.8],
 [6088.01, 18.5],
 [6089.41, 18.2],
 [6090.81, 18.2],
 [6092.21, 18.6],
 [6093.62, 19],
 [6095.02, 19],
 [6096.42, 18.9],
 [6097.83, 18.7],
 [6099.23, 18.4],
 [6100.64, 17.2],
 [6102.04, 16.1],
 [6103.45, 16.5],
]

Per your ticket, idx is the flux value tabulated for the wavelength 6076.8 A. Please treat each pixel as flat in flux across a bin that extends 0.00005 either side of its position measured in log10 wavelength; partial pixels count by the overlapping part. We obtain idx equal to 19.3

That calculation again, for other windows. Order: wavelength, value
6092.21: 18.6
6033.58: 18.5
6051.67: 19.2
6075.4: 19.2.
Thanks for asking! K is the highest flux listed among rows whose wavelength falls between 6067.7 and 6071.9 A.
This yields 19.7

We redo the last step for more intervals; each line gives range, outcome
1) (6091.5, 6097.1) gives 19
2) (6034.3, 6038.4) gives 18.5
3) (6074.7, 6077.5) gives 19.3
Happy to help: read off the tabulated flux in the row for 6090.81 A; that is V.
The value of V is 18.2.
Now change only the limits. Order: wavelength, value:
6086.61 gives 18.8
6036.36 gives 18.2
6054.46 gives 18.6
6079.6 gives 18.6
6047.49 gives 18.9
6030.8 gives 17.9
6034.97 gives 18.5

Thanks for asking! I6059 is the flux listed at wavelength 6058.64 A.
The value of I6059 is 18.2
